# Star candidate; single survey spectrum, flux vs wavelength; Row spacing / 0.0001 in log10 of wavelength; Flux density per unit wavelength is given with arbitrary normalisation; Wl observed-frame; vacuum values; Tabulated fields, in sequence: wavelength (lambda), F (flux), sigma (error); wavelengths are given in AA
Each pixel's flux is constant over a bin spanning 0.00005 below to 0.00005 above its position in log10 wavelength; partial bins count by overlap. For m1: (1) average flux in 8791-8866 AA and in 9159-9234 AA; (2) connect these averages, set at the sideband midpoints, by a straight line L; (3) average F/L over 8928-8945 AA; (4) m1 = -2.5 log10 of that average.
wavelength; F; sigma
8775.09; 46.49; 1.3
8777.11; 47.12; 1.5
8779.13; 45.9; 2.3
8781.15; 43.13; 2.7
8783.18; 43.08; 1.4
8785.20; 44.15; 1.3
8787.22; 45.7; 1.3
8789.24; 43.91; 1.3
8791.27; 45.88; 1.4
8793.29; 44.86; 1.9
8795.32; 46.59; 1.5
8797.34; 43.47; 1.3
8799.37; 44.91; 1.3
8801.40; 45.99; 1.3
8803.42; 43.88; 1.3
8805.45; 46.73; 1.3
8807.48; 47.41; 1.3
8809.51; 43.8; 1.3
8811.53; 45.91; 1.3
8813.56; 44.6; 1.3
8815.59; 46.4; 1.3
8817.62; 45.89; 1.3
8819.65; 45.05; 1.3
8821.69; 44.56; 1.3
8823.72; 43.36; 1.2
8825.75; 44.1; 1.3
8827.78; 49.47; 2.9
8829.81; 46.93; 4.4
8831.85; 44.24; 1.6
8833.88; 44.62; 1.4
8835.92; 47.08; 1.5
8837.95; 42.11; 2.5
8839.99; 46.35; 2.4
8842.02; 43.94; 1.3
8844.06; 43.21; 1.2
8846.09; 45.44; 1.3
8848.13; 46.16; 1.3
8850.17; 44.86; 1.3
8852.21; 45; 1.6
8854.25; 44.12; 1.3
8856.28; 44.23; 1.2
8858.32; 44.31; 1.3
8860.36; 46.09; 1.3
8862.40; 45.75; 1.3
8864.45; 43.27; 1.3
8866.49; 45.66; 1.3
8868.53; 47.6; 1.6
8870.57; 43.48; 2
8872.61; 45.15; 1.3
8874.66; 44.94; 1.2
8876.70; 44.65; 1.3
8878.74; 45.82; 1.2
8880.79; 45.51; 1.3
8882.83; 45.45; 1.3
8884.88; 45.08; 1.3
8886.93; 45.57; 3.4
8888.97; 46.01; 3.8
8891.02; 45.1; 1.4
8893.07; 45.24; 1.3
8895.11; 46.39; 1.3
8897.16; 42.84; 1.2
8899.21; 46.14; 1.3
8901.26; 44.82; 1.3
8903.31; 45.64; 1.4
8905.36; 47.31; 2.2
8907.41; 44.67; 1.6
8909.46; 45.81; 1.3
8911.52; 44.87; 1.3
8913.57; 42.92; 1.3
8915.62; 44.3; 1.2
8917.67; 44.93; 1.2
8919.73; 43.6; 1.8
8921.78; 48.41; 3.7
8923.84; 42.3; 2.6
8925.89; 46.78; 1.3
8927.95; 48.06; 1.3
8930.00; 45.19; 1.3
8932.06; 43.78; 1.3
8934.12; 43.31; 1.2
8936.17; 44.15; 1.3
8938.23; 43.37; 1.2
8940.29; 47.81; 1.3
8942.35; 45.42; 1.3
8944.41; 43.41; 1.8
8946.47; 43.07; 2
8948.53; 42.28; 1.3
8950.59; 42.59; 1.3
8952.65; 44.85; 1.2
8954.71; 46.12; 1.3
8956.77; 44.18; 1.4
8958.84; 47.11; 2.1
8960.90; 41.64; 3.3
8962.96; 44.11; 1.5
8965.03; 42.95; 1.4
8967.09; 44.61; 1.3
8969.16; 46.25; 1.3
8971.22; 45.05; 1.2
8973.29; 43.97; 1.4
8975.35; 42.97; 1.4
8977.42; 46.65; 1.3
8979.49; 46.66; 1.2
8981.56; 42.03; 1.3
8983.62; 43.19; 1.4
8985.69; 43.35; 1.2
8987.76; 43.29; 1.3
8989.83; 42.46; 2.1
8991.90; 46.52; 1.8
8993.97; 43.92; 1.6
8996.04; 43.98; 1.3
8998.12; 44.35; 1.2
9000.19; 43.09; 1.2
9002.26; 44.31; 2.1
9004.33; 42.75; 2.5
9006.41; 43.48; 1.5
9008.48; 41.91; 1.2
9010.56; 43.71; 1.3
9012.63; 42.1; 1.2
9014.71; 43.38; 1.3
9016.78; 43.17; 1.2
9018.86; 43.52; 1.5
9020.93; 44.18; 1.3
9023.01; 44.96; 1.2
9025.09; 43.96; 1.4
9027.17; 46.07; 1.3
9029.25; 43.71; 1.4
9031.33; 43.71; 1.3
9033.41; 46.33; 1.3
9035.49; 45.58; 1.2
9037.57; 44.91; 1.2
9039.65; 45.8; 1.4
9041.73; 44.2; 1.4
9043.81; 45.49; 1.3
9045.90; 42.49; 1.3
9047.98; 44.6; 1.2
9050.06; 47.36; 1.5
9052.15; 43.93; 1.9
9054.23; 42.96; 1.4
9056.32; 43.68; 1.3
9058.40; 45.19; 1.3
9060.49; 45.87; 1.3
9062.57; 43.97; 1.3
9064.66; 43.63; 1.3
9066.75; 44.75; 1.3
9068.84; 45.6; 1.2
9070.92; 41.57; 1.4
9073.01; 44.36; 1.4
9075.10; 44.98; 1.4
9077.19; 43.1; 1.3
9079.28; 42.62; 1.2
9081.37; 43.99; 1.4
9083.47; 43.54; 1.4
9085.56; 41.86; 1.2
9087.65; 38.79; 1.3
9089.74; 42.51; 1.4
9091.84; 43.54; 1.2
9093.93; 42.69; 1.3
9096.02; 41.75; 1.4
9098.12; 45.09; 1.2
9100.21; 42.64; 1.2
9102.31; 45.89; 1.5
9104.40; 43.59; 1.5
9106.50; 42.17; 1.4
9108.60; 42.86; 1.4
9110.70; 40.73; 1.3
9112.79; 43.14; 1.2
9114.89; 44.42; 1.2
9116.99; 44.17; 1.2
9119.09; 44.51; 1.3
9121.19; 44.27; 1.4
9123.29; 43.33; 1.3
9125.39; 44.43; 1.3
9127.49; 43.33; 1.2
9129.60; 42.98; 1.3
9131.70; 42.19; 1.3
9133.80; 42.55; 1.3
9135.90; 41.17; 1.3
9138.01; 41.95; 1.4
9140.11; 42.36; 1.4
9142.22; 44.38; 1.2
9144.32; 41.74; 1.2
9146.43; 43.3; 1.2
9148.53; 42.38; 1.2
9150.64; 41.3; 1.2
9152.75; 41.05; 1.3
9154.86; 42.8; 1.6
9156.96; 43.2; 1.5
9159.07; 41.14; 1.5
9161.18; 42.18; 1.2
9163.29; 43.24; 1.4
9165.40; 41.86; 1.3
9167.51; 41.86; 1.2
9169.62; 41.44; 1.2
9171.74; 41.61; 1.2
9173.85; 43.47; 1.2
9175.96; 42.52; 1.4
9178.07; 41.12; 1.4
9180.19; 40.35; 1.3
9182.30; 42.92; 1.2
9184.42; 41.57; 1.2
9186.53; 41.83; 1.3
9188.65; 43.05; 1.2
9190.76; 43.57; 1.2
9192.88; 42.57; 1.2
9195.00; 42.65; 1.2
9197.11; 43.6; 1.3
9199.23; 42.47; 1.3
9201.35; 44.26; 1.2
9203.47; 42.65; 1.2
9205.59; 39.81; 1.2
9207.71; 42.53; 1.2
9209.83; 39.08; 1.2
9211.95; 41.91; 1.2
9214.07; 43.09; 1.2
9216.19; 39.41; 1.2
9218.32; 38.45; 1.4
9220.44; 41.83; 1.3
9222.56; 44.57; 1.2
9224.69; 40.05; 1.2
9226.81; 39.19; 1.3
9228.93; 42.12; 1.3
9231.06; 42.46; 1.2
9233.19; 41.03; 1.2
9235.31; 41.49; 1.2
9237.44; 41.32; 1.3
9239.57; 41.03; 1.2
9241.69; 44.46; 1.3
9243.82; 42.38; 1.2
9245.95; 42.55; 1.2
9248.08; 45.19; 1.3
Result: -0.01 mag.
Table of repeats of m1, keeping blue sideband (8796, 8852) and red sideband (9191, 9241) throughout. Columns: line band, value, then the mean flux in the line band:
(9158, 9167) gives 0.00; 42.1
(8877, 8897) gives -0.02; 45.4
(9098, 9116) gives -0.02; 43.3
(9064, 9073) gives -0.02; 44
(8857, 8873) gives -0.01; 45.1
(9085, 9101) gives 0.01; 42.4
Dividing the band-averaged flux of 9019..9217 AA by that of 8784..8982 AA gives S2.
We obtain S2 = 1.0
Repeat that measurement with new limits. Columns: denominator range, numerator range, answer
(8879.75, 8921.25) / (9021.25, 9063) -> 0.99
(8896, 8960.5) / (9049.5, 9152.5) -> 0.97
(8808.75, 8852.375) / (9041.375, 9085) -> 0.98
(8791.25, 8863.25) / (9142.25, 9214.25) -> 0.93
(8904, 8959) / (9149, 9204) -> 0.94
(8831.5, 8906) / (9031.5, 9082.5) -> 0.99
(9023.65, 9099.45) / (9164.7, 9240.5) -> 0.95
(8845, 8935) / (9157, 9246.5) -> 0.93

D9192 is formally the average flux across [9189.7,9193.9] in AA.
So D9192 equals 43.1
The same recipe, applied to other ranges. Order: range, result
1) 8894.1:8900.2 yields 45.1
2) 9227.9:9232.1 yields 42.2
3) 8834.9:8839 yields 44.6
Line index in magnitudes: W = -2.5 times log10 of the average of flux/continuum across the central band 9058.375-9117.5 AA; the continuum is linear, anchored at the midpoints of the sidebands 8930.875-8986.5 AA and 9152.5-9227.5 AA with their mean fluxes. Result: -0.01 mag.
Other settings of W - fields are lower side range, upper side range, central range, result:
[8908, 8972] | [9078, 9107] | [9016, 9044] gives -0.03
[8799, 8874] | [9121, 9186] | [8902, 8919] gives -0.01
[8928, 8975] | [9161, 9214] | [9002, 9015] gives 0.02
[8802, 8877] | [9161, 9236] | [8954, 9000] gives -0.01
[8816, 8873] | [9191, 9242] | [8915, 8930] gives -0.03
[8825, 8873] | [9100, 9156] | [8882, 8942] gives -0.01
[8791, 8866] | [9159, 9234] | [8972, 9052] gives -0.02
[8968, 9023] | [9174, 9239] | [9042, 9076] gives -0.03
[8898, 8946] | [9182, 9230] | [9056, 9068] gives -0.03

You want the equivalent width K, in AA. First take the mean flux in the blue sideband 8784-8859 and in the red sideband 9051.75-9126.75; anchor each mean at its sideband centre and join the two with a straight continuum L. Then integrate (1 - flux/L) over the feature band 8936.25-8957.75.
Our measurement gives 0.0 AA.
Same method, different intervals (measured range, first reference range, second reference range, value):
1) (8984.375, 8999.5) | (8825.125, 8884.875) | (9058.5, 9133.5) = 0.1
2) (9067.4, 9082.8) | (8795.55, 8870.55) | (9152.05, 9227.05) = -0.3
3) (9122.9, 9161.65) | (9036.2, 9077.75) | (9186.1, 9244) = 0.5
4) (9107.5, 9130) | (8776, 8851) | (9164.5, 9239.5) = -0.5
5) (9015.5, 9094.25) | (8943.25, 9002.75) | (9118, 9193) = -1.2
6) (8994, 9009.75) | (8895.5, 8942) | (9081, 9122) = 0.3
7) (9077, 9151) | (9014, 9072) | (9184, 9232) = 0.7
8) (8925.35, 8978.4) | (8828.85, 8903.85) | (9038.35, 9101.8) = 0.0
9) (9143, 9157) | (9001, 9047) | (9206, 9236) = 0.0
